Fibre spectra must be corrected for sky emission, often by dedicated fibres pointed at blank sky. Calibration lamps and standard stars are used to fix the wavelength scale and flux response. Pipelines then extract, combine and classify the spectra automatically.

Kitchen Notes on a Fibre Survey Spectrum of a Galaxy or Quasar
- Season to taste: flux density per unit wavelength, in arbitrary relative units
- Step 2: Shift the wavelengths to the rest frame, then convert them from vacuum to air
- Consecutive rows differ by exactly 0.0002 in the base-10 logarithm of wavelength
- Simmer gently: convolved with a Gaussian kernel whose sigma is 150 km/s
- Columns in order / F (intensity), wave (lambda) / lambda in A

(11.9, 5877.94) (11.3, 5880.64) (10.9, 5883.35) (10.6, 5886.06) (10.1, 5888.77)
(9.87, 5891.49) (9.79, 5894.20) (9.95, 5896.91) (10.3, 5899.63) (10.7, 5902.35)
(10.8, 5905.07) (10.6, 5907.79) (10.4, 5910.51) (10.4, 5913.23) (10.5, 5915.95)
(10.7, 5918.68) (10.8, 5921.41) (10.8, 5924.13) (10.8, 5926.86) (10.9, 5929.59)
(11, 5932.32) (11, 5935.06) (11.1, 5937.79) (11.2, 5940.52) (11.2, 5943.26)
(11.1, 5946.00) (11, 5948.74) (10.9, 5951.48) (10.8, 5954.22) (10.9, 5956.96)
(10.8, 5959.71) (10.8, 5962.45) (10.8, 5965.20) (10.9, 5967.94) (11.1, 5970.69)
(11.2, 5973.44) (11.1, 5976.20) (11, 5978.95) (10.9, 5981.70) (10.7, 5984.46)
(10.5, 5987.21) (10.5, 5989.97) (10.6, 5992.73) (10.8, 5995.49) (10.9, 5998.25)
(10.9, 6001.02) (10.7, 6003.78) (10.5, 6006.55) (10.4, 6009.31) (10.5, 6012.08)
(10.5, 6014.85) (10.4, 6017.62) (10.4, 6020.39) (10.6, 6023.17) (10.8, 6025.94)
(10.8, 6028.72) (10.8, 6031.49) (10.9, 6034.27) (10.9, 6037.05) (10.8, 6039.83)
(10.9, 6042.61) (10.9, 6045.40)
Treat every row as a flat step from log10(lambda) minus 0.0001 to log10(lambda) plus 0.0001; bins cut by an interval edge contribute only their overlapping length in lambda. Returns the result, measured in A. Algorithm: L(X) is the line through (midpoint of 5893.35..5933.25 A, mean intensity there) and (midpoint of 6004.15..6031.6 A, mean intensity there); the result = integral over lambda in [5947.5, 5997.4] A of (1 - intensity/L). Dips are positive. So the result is -1.3 A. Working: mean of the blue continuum 10.6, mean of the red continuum 10.6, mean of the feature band 10.9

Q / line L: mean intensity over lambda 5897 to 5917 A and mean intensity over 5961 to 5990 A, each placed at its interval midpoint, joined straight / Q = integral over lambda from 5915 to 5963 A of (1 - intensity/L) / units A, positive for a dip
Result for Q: -1.1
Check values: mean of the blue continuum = 10.5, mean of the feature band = 10.9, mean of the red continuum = 10.9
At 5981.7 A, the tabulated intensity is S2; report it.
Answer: 10.9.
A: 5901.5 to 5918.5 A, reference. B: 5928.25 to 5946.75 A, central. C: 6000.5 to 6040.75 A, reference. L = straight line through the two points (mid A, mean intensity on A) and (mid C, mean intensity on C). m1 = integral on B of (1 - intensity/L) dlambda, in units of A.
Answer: -0.8 A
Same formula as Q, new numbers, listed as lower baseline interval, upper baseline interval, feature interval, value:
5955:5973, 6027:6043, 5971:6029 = 0.9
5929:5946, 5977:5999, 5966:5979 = -0.2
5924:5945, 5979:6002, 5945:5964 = 0.0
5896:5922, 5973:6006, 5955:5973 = -0.3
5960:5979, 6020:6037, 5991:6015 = 0.4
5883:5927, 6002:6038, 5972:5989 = -0.5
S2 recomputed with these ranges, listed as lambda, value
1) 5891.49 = 9.87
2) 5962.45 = 10.8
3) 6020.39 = 10.4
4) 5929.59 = 10.9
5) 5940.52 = 11.2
